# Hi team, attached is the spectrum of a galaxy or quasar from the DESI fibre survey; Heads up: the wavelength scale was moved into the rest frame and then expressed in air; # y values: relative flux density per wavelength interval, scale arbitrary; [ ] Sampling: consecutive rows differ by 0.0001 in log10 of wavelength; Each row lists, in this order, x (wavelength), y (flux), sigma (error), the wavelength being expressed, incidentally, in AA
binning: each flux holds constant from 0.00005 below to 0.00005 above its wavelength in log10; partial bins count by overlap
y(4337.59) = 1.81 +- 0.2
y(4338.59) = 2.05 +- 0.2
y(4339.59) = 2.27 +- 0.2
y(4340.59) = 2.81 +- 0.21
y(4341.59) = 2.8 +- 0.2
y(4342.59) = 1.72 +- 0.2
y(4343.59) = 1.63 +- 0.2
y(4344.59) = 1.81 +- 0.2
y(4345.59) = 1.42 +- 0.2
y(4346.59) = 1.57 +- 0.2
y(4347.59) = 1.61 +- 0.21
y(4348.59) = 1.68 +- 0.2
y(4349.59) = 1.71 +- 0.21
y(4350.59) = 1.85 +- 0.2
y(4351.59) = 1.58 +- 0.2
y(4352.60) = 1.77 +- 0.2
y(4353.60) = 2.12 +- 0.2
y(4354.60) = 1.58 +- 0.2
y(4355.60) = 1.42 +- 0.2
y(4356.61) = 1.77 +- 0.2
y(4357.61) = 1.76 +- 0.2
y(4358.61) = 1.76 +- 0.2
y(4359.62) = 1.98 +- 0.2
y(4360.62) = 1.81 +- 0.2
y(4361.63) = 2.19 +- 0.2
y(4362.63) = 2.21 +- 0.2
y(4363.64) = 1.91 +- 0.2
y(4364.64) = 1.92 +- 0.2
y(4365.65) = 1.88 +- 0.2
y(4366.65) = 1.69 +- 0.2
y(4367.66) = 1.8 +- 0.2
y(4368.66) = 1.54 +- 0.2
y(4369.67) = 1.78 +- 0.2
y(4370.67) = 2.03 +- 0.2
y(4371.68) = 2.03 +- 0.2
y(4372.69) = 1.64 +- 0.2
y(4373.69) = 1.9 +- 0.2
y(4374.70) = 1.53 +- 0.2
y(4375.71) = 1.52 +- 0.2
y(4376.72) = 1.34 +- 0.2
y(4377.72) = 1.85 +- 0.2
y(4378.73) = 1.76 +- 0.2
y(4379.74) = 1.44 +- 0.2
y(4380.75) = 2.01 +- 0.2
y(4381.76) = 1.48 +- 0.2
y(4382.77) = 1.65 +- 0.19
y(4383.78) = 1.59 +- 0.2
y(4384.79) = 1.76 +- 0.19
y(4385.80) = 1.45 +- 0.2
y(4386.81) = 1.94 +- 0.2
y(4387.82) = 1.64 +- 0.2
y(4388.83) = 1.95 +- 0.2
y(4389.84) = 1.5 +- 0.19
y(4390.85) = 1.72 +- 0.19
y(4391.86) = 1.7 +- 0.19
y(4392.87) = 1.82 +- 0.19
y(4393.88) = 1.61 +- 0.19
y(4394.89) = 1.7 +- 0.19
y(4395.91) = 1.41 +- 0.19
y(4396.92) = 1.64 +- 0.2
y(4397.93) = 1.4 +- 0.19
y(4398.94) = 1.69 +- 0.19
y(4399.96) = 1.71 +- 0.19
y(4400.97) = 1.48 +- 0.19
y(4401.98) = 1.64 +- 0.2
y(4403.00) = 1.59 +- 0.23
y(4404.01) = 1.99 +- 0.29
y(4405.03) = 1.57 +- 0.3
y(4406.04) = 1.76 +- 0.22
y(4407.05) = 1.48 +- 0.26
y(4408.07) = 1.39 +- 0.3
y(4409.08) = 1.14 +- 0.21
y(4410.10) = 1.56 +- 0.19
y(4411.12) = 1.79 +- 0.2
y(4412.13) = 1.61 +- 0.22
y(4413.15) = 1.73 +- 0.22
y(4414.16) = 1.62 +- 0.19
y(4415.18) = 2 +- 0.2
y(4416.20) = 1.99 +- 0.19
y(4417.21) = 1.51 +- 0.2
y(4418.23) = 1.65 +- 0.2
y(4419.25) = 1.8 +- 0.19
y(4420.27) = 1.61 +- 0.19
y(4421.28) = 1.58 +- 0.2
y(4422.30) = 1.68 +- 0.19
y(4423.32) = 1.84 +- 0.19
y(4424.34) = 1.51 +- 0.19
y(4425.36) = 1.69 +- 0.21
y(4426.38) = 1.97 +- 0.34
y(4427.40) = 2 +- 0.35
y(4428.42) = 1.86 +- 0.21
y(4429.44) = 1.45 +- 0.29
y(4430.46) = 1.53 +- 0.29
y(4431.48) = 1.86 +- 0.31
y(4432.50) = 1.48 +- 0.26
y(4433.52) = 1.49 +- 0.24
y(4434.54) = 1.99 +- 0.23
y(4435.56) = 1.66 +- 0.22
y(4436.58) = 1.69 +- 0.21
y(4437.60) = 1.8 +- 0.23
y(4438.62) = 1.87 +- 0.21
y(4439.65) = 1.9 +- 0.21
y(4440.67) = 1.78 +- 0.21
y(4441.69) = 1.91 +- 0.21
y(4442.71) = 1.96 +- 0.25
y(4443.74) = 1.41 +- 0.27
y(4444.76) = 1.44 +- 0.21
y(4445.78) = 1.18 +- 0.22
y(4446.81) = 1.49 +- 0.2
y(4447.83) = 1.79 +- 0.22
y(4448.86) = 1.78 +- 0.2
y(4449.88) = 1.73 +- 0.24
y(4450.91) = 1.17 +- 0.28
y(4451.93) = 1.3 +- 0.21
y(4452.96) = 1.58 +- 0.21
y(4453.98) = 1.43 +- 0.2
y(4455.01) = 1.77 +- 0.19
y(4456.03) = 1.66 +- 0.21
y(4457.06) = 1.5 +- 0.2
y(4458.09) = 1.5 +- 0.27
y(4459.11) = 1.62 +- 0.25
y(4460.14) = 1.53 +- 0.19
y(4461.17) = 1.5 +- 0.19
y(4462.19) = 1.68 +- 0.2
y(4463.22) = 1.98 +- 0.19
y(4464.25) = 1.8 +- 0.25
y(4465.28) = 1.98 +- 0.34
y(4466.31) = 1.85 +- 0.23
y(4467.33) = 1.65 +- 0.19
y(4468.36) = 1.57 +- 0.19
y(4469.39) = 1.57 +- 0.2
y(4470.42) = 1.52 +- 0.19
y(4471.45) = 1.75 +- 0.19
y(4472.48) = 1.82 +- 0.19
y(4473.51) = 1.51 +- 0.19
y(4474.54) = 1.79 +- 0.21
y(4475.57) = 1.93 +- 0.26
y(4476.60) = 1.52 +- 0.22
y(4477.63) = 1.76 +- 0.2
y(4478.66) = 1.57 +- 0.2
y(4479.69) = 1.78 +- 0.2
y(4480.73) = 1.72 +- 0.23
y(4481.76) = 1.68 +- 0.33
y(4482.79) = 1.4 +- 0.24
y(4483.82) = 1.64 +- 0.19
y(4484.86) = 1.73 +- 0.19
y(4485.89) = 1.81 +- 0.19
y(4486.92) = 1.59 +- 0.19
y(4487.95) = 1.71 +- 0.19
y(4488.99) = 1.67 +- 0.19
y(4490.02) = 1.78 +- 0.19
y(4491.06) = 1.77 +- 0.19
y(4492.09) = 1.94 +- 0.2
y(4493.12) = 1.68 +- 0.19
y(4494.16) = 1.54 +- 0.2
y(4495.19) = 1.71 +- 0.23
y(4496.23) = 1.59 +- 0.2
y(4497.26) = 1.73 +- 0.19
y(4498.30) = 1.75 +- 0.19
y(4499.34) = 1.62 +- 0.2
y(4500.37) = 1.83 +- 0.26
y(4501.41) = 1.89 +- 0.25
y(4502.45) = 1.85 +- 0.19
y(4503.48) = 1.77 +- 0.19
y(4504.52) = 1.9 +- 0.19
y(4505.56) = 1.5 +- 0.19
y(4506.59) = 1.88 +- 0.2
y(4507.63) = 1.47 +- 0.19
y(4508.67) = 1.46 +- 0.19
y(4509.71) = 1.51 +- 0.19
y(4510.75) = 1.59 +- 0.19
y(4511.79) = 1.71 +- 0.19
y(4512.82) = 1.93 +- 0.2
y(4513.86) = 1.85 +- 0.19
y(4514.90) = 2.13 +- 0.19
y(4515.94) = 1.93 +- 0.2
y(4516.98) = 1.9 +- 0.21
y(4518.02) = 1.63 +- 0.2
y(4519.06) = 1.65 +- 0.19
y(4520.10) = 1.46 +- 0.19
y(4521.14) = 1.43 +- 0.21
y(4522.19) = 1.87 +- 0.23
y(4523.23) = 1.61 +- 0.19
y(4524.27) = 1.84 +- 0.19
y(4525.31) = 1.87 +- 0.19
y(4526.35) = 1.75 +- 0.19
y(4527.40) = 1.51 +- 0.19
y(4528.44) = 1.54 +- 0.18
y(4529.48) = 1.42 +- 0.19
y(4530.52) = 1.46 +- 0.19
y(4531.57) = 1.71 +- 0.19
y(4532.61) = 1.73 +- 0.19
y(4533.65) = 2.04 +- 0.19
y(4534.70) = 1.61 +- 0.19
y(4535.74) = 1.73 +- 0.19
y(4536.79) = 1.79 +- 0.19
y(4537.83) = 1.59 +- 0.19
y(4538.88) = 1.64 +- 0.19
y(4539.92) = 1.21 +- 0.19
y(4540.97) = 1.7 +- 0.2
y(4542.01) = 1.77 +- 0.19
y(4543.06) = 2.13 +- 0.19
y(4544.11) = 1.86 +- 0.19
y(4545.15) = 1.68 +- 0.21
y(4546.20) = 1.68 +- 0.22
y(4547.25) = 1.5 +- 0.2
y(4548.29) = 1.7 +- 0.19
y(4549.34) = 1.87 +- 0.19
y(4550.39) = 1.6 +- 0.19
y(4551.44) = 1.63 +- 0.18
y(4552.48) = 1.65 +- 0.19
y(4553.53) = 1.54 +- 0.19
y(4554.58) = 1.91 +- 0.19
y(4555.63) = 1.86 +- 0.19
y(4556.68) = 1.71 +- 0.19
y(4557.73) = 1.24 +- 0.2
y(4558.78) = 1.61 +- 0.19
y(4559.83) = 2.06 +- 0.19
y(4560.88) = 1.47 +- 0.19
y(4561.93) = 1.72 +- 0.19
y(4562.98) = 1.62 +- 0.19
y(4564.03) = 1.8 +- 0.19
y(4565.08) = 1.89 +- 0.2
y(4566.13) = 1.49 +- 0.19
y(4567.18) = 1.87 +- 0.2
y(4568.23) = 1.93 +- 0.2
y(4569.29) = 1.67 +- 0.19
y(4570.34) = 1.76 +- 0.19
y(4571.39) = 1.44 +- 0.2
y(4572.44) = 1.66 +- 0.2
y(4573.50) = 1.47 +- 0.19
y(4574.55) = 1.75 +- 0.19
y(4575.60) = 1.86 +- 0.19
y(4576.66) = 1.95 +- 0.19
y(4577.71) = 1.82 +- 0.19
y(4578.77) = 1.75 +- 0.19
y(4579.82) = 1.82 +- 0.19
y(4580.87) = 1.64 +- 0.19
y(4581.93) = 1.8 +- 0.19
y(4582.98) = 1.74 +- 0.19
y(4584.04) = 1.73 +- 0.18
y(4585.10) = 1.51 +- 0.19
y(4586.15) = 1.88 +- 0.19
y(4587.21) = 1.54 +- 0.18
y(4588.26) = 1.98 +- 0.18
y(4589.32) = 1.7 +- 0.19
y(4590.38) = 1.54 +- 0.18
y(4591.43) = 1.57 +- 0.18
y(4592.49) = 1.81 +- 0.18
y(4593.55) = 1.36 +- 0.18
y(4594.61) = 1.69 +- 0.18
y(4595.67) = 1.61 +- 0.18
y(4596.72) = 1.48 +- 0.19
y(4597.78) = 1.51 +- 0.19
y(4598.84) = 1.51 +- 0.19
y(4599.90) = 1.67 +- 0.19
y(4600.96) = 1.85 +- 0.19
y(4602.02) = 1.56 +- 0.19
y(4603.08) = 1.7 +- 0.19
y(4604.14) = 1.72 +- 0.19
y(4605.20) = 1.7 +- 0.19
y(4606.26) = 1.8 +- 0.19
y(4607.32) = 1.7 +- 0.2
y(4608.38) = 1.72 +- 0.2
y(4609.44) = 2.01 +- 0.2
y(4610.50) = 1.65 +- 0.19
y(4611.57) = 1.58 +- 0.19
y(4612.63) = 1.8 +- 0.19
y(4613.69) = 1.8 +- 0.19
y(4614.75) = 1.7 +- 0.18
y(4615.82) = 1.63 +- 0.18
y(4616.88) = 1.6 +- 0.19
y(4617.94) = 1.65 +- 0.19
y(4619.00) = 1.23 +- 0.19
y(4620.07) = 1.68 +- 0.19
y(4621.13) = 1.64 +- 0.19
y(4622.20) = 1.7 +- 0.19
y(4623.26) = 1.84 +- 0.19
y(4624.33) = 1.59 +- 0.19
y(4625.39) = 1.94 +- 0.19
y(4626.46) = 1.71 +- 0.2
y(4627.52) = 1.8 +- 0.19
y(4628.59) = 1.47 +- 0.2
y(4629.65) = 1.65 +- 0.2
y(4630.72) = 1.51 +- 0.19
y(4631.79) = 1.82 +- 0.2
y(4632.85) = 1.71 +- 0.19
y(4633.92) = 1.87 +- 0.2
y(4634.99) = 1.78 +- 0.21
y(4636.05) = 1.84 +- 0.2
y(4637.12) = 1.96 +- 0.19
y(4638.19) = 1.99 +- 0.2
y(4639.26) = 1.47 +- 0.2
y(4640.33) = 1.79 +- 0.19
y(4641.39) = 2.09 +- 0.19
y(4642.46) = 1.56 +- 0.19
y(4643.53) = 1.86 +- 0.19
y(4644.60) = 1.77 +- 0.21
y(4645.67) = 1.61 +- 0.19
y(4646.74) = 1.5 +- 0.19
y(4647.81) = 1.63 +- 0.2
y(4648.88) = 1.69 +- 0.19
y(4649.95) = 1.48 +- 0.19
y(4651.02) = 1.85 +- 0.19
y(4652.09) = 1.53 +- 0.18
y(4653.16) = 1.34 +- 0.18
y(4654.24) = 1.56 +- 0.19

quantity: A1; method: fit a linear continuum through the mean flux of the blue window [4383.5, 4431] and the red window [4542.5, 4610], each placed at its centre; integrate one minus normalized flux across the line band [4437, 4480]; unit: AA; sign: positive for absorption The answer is 0.5 AA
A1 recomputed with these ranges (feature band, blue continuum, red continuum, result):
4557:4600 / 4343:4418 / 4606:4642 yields 1.0 AA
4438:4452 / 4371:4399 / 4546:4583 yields 0.4 AA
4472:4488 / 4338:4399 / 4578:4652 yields 0.5 AA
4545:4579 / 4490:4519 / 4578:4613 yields 0.1 AA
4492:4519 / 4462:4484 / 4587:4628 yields -0.6 AA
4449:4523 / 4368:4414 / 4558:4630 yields -0.5 AA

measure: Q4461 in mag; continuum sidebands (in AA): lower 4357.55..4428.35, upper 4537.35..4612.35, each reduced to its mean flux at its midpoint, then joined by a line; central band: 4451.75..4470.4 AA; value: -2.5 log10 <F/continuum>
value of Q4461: 0.04 mag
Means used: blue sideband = 1.71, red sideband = 1.69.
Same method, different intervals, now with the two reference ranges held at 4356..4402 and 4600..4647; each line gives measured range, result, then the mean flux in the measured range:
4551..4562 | 0.03 mag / 1.67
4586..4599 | 0.06 mag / 1.63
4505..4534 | 0.02 mag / 1.69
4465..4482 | 0.02 mag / 1.7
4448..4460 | 0.11 mag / 1.55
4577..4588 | -0.01 mag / 1.73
